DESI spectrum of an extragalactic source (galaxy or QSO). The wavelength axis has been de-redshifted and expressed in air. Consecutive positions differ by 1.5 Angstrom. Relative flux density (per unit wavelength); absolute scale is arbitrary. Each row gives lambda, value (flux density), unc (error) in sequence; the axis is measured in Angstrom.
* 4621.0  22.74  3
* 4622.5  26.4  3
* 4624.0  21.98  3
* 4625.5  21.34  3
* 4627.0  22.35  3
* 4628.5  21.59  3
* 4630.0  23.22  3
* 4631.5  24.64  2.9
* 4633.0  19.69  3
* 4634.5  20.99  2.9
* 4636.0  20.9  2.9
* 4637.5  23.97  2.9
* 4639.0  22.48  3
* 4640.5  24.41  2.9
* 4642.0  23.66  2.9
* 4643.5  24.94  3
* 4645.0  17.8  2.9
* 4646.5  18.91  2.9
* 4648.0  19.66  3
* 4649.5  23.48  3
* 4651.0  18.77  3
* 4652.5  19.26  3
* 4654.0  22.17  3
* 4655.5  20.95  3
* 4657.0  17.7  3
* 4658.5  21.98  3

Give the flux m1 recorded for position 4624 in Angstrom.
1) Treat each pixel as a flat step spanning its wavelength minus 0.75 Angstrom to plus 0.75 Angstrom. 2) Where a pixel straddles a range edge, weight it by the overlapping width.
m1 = 21.98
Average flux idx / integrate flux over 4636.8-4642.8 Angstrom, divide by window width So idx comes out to 23.6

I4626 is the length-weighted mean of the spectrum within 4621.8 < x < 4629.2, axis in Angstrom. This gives 22.7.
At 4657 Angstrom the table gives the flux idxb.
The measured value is 17.7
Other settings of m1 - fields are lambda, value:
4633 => 19.69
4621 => 22.74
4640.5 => 24.41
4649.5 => 23.48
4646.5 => 18.91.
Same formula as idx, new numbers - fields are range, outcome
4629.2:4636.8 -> 21.9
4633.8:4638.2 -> 21.9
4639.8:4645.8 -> 22.7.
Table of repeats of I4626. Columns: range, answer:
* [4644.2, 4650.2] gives 20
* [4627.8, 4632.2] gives 23.2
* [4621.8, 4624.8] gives 24.1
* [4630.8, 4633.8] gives 22.1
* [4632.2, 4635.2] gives 20.4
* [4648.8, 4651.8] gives 21.1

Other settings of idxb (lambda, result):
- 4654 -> 22.17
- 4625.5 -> 21.34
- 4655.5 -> 20.95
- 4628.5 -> 21.59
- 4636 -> 20.9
